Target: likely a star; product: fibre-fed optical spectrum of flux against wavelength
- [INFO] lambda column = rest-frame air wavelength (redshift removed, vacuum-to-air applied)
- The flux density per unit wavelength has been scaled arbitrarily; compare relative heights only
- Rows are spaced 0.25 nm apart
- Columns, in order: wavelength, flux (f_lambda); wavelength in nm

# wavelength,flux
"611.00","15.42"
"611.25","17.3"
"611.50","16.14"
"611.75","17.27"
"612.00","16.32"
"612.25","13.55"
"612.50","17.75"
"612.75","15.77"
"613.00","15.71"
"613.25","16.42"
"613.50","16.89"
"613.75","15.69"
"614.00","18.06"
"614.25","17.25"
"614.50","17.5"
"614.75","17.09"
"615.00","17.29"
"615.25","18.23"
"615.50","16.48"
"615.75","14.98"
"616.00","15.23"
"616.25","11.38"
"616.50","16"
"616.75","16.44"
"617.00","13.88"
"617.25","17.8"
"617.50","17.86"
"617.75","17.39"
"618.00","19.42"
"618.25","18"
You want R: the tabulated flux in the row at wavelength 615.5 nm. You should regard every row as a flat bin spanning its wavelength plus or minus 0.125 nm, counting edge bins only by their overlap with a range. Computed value 16.48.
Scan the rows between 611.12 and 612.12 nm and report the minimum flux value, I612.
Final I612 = 16.14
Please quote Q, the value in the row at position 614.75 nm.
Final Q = 17.09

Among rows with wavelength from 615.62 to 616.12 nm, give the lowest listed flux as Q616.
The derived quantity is 14.98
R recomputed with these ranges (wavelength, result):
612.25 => 13.55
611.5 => 16.14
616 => 15.23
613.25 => 16.42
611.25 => 17.3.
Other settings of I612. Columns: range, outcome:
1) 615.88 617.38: 11.38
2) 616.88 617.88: 13.88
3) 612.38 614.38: 15.69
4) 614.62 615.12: 17.09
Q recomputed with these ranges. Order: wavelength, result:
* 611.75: 17.27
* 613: 15.71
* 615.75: 14.98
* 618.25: 18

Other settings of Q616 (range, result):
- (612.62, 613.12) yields 15.71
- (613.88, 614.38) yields 17.25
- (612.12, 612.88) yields 13.55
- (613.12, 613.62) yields 16.42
